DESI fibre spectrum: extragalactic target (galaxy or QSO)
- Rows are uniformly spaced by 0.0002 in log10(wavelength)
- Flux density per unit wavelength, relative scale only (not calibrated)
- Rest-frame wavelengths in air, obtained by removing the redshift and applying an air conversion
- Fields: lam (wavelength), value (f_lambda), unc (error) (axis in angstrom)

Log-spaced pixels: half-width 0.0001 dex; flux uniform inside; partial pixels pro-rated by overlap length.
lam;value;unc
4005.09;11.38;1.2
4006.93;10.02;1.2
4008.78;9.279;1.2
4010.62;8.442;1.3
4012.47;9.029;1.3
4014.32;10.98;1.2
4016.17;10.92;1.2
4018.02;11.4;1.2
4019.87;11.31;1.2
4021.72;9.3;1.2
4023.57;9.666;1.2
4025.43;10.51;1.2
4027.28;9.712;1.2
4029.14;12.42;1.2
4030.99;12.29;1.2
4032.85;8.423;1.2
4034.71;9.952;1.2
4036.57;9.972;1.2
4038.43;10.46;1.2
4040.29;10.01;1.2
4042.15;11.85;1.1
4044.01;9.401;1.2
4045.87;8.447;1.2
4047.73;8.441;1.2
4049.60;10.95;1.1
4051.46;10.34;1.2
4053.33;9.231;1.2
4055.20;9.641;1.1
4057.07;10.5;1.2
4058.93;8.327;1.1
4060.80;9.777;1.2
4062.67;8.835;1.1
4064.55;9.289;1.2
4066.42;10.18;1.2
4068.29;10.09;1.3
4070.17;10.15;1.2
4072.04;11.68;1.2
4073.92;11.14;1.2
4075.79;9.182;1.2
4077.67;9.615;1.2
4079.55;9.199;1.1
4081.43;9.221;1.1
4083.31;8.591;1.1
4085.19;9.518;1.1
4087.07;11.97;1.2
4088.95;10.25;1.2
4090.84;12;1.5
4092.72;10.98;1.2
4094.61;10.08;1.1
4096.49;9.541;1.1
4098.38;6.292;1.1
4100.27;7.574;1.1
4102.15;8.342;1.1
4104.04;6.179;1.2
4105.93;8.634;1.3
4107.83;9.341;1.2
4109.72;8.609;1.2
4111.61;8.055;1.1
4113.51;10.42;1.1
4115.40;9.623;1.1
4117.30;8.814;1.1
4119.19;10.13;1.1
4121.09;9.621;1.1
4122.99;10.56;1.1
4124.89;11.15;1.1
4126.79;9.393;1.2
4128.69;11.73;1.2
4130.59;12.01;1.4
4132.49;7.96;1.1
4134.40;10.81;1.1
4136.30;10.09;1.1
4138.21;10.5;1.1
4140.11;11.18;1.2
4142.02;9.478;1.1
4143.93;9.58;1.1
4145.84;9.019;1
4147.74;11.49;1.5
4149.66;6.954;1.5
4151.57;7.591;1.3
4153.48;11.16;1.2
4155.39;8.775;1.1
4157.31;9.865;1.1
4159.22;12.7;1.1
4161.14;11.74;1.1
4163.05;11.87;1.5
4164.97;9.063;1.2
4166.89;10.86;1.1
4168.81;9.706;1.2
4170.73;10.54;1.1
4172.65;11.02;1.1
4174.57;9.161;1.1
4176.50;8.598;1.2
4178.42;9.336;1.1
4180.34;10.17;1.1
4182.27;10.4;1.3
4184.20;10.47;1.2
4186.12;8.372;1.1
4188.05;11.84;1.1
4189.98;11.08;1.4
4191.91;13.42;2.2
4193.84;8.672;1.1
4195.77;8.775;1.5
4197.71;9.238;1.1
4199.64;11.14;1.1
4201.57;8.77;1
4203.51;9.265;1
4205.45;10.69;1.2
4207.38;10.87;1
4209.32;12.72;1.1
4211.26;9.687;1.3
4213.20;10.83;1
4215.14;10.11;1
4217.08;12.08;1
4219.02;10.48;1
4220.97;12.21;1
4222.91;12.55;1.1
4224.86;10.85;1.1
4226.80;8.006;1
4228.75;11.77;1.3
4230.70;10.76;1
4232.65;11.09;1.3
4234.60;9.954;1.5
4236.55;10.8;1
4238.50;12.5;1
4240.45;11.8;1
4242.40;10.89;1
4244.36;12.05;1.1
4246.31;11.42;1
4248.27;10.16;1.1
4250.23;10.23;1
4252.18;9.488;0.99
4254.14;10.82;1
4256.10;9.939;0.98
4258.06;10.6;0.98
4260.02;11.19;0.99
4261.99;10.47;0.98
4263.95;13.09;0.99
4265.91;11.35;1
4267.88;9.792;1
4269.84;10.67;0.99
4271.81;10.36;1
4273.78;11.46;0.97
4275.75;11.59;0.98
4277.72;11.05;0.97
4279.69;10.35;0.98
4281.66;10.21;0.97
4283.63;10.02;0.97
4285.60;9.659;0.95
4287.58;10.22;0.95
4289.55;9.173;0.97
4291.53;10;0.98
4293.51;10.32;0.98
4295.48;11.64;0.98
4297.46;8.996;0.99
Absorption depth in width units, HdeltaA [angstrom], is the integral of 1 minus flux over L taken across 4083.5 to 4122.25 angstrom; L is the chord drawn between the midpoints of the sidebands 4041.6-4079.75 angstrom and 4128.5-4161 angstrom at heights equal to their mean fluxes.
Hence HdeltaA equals 2.5 angstrom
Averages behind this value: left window 9.81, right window 10.1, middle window 9.29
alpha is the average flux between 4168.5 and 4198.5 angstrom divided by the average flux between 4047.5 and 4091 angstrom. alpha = 1.0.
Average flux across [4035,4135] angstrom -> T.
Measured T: 9.7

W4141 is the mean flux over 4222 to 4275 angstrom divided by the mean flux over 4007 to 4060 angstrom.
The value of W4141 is 1.08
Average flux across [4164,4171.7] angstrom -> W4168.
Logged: 10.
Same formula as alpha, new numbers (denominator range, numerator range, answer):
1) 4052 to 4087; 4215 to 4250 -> 1.14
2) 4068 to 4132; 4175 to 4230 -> 1.08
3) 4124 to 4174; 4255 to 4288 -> 1.05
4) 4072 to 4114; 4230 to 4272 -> 1.17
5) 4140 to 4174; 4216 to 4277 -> 1.09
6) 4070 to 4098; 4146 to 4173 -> 1.01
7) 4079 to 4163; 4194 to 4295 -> 1.09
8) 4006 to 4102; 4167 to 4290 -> 1.07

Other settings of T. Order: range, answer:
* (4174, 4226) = 10.4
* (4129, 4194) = 10.2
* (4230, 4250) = 11.1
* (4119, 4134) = 10.3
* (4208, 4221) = 11.1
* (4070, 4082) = 10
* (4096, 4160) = 9.5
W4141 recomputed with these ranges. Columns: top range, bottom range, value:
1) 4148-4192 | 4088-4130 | 1.08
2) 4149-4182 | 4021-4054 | 0.99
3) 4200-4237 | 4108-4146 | 1.08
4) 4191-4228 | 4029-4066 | 1.07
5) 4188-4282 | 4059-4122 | 1.14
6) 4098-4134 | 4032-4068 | 0.95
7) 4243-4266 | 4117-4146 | 1.07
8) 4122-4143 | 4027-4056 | 1.03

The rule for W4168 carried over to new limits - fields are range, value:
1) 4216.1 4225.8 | 11.6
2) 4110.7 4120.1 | 9.41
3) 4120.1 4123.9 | 10.1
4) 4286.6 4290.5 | 9.71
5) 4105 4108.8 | 8.97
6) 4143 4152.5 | 8.93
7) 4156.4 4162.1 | 11.5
